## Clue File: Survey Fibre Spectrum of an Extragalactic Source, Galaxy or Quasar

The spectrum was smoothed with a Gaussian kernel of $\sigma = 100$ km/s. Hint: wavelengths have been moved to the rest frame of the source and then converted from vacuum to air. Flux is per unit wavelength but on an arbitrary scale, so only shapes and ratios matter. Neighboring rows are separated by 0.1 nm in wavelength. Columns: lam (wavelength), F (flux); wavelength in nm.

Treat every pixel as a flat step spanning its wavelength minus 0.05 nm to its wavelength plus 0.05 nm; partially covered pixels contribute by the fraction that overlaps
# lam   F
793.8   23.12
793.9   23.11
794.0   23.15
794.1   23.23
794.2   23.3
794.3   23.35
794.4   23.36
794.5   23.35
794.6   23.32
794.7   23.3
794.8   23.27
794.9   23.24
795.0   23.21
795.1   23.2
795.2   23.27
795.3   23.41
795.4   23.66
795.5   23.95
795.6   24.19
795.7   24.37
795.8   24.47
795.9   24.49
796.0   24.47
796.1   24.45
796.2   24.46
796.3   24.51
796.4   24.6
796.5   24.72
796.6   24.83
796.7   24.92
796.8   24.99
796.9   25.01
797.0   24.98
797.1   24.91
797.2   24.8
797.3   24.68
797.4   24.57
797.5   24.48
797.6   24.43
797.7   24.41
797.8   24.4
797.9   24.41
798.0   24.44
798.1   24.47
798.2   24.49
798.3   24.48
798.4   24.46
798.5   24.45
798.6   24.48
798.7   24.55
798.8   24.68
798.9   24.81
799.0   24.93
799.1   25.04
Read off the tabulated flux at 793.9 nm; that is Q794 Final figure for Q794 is 23.11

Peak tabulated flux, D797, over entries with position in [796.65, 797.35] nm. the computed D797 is 25.01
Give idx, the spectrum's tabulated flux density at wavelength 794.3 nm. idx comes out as 23.35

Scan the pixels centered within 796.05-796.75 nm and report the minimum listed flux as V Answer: 24.45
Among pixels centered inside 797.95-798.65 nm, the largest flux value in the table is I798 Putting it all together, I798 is 24.49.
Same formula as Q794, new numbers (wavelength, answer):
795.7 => 24.37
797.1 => 24.91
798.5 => 24.45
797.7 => 24.41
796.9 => 25.01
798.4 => 24.46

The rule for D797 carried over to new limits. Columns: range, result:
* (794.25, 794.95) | 23.36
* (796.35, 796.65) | 24.83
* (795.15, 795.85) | 24.47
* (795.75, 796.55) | 24.72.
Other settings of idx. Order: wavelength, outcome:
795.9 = 24.49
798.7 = 24.55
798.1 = 24.47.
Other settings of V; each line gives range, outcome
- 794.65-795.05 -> 23.21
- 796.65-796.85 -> 24.92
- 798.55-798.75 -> 24.48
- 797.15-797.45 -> 24.57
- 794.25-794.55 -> 23.35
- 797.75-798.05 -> 24.4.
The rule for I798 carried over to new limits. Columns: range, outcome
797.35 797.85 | 24.57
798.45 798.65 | 24.48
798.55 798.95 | 24.81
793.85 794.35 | 23.35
